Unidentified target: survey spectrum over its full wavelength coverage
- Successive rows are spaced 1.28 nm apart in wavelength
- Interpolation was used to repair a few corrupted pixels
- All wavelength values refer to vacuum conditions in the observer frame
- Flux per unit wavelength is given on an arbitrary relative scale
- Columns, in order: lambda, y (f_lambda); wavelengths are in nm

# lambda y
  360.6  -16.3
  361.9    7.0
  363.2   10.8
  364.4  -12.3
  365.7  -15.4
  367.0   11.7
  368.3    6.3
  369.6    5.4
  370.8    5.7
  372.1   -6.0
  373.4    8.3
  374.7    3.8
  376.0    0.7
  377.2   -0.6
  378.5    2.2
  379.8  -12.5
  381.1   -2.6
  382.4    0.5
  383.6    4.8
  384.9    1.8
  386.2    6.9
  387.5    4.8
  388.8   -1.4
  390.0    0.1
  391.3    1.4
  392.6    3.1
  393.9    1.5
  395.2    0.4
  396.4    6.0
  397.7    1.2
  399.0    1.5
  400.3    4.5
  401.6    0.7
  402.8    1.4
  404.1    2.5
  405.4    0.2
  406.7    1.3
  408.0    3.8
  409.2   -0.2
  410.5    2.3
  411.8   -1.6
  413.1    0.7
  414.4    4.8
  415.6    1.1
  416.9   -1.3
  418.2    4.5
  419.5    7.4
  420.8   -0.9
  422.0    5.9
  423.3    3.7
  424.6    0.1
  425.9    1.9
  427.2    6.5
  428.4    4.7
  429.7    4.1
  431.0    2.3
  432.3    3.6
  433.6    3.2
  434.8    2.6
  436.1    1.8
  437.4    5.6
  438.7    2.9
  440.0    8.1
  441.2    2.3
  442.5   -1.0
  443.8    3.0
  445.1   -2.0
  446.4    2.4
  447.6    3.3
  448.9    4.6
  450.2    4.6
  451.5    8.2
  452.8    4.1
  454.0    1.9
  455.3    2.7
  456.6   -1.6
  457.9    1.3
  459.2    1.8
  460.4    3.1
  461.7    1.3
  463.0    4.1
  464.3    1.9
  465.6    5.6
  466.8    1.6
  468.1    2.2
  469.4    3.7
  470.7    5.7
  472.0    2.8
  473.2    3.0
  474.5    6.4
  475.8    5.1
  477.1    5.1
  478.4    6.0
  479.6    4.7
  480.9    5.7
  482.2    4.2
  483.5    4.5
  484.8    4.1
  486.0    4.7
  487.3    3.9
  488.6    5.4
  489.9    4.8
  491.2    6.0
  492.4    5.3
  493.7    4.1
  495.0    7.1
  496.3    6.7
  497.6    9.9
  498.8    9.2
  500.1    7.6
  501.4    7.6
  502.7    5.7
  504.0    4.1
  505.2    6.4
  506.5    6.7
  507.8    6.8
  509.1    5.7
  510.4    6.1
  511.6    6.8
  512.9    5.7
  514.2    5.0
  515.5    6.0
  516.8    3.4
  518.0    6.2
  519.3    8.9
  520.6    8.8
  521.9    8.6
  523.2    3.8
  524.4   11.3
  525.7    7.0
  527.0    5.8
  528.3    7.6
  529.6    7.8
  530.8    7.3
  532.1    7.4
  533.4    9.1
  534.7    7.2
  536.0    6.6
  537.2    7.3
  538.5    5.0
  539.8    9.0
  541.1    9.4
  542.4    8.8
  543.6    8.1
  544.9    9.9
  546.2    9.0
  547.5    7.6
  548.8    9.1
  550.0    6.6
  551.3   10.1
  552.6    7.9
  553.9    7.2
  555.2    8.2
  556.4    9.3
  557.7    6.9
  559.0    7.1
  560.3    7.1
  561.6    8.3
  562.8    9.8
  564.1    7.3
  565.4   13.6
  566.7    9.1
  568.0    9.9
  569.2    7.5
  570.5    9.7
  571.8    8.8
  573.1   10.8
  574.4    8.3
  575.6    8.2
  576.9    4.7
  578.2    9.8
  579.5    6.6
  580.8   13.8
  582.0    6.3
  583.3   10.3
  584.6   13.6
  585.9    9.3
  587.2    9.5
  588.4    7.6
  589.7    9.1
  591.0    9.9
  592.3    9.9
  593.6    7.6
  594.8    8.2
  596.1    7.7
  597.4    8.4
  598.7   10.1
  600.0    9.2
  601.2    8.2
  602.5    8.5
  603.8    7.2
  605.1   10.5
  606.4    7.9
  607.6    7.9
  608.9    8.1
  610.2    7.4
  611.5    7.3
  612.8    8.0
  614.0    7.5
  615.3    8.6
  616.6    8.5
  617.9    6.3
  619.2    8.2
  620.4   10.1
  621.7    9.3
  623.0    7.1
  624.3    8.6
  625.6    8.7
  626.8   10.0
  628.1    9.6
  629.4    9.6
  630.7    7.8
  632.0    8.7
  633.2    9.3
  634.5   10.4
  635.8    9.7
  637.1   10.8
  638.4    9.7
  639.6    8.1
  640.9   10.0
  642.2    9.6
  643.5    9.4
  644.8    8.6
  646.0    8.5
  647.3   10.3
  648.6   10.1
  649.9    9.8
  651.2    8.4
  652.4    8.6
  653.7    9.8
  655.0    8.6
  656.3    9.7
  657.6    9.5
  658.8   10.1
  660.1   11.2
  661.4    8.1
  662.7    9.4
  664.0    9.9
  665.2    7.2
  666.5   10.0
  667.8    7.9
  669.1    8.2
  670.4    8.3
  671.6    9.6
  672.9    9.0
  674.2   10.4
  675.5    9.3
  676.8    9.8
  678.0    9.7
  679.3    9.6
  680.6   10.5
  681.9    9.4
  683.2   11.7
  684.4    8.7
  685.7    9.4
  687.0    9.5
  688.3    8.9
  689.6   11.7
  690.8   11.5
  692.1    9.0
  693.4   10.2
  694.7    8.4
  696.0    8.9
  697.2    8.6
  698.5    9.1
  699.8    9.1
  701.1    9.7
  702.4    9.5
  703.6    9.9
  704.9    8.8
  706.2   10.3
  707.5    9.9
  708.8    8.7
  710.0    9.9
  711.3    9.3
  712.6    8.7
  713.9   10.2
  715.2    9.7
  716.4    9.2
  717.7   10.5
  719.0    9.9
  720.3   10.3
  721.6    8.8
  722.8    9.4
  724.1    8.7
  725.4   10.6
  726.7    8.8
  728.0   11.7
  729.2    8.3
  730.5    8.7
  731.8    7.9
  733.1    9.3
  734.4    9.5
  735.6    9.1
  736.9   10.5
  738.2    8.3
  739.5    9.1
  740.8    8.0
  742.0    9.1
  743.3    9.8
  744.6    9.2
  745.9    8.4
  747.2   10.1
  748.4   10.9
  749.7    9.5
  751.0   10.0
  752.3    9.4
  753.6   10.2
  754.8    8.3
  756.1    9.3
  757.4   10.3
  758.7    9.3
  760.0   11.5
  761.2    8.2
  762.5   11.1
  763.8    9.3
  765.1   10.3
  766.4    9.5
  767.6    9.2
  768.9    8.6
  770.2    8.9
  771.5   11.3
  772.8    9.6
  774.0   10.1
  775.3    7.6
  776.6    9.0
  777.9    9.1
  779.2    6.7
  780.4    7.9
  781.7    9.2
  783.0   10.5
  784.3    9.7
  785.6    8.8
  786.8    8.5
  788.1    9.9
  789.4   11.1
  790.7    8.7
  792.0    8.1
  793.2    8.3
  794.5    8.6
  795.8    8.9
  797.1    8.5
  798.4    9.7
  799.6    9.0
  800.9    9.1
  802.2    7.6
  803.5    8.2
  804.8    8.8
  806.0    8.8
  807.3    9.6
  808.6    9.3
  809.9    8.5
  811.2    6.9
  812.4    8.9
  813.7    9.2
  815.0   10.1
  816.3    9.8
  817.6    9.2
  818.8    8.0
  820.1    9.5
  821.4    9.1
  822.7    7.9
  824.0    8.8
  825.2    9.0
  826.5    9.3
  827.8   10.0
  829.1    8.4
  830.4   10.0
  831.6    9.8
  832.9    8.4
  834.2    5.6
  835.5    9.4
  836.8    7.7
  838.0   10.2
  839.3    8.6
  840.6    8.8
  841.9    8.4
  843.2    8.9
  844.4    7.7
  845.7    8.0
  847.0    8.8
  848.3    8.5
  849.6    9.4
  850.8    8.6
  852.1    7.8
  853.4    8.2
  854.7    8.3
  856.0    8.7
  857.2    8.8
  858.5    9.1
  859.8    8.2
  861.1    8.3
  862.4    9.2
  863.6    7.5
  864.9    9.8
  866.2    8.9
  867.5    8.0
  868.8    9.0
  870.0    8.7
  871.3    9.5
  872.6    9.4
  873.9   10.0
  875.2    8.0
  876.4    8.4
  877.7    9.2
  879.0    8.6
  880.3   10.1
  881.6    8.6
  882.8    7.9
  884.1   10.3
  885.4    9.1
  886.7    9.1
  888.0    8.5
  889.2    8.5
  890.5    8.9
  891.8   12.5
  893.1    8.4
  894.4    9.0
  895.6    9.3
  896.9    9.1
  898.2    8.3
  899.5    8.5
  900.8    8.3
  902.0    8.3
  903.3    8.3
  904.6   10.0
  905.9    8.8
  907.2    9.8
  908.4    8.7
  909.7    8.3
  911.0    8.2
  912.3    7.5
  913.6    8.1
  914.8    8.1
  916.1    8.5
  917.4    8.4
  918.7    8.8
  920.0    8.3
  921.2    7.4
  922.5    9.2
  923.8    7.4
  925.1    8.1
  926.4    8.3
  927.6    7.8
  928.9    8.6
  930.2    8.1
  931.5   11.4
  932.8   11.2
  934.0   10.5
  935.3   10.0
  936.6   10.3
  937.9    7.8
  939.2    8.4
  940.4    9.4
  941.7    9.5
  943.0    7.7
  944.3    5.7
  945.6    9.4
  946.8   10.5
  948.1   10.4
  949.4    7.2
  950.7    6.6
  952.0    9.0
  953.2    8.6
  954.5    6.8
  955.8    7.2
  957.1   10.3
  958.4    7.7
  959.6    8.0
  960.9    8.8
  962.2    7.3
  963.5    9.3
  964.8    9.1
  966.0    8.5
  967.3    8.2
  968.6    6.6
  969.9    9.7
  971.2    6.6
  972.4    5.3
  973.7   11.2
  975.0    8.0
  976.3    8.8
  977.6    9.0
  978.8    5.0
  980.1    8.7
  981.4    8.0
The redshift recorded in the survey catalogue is 0.18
